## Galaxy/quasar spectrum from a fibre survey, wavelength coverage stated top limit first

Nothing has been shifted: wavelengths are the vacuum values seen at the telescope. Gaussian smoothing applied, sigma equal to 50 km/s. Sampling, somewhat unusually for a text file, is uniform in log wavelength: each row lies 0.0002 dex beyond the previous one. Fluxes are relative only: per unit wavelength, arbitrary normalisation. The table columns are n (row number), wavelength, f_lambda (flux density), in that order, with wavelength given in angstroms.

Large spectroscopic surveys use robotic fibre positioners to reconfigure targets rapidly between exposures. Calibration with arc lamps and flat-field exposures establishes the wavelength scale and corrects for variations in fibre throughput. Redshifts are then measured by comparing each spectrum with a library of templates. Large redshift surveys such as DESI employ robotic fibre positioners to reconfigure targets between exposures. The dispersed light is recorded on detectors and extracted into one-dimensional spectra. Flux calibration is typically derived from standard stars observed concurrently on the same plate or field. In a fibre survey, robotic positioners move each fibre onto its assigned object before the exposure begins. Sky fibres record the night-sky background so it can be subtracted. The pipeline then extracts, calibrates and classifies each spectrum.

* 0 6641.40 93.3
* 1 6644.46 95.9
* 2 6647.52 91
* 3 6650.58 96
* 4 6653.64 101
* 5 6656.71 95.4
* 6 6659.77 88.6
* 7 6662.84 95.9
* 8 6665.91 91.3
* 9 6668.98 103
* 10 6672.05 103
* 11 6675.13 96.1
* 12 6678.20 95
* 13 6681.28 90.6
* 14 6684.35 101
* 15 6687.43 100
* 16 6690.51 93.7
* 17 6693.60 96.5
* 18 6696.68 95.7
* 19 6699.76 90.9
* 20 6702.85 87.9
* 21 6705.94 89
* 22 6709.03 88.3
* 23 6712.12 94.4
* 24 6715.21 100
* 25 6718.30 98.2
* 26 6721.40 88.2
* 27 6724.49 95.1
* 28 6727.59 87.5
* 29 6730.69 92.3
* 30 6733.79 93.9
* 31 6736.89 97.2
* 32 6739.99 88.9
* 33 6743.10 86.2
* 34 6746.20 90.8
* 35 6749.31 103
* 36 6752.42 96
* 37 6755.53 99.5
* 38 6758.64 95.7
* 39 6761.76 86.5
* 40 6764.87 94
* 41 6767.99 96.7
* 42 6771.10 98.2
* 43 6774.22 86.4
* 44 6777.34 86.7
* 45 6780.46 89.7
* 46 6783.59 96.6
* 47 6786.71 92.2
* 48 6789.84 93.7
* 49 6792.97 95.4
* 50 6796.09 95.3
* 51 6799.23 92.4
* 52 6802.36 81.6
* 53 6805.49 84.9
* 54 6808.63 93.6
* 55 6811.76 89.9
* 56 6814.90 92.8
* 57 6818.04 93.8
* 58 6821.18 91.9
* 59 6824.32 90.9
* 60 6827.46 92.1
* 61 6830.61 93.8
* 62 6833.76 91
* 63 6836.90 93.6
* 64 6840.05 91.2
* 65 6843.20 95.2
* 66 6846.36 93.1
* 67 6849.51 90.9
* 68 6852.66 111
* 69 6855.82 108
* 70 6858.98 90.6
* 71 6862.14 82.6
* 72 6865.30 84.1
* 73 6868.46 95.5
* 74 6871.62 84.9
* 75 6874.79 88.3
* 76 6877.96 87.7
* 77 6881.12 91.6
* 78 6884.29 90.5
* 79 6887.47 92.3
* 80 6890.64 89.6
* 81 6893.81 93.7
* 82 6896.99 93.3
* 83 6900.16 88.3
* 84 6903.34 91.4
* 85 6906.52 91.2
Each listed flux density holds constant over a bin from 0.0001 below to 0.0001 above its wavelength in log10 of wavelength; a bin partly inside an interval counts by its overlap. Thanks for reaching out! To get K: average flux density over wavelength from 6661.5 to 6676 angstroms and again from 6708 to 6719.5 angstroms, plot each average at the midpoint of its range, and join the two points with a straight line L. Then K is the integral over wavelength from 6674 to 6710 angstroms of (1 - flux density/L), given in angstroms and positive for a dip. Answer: 1.1 angstroms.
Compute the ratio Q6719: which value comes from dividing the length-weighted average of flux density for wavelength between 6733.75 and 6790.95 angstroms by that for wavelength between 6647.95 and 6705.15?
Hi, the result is 0.98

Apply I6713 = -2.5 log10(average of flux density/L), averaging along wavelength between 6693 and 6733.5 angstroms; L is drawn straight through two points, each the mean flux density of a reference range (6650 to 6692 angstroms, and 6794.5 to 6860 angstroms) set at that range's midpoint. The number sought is 0.04 mag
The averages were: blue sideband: 96.5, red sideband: 93.3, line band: 92.6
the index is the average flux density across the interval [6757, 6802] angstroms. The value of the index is 92.5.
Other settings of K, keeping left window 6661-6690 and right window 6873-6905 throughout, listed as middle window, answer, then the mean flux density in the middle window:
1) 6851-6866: -0.7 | 95.9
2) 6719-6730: 0.5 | 91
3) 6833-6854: -0.7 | 95.2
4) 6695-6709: 0.8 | 90.7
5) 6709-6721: 0.1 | 95.4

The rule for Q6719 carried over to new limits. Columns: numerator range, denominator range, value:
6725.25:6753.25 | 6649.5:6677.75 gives 0.96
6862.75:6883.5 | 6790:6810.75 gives 0.98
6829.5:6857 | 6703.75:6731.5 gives 1.04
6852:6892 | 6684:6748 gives 0.98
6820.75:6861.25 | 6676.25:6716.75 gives 1.01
